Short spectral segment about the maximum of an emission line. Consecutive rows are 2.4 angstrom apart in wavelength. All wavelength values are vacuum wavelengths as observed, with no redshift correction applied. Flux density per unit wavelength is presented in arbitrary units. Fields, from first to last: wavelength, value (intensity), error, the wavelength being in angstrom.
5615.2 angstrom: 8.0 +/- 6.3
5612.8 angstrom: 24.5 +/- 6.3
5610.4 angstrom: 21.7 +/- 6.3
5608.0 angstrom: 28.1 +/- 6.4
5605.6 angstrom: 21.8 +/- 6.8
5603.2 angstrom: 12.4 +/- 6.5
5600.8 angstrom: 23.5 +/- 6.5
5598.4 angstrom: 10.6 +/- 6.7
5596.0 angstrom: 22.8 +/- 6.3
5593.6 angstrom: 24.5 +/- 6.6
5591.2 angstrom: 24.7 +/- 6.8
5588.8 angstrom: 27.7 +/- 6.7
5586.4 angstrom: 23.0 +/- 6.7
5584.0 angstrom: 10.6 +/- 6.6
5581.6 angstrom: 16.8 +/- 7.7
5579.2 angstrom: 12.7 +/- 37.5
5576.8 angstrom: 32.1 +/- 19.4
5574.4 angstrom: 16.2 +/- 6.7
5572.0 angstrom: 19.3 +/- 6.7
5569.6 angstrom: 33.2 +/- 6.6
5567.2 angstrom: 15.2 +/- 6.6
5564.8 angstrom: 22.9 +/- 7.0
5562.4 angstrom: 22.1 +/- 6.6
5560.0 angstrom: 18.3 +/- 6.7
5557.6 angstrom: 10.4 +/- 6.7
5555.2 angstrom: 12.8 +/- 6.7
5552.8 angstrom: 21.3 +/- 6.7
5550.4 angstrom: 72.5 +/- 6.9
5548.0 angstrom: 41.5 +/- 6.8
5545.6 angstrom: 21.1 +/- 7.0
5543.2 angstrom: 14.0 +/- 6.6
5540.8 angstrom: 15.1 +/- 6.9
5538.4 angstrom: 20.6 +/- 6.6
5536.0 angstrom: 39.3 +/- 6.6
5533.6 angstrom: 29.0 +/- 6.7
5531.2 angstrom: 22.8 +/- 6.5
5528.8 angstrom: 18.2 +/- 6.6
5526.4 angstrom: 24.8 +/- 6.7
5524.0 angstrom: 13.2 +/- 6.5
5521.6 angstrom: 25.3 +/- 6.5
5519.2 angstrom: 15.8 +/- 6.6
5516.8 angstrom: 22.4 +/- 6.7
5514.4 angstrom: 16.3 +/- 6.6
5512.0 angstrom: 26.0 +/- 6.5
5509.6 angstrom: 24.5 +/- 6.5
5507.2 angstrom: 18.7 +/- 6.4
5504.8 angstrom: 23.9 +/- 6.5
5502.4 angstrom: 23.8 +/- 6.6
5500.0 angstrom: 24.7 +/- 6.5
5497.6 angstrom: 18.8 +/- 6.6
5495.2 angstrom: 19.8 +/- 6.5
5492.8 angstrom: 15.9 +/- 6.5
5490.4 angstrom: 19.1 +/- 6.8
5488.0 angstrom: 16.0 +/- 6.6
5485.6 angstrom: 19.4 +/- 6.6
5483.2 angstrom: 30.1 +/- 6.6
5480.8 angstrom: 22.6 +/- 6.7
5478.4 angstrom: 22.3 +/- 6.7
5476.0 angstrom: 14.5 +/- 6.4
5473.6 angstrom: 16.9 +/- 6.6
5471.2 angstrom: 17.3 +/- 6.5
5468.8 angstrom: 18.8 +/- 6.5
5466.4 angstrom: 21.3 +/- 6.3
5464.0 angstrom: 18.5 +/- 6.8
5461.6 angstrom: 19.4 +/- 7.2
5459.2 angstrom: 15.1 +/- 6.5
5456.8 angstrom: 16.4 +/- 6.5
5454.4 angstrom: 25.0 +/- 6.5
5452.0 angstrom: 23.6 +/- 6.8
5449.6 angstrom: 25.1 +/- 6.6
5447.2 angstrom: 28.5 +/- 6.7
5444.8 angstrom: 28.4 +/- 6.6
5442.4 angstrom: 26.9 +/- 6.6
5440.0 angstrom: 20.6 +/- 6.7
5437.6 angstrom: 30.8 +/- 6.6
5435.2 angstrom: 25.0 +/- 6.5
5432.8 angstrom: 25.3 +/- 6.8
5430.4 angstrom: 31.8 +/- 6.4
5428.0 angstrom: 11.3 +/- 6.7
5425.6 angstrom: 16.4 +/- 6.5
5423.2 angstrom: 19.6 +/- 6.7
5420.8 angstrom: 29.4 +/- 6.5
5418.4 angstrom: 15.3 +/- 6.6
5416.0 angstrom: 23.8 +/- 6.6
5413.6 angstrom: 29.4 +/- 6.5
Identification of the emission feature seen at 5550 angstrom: H-gamma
